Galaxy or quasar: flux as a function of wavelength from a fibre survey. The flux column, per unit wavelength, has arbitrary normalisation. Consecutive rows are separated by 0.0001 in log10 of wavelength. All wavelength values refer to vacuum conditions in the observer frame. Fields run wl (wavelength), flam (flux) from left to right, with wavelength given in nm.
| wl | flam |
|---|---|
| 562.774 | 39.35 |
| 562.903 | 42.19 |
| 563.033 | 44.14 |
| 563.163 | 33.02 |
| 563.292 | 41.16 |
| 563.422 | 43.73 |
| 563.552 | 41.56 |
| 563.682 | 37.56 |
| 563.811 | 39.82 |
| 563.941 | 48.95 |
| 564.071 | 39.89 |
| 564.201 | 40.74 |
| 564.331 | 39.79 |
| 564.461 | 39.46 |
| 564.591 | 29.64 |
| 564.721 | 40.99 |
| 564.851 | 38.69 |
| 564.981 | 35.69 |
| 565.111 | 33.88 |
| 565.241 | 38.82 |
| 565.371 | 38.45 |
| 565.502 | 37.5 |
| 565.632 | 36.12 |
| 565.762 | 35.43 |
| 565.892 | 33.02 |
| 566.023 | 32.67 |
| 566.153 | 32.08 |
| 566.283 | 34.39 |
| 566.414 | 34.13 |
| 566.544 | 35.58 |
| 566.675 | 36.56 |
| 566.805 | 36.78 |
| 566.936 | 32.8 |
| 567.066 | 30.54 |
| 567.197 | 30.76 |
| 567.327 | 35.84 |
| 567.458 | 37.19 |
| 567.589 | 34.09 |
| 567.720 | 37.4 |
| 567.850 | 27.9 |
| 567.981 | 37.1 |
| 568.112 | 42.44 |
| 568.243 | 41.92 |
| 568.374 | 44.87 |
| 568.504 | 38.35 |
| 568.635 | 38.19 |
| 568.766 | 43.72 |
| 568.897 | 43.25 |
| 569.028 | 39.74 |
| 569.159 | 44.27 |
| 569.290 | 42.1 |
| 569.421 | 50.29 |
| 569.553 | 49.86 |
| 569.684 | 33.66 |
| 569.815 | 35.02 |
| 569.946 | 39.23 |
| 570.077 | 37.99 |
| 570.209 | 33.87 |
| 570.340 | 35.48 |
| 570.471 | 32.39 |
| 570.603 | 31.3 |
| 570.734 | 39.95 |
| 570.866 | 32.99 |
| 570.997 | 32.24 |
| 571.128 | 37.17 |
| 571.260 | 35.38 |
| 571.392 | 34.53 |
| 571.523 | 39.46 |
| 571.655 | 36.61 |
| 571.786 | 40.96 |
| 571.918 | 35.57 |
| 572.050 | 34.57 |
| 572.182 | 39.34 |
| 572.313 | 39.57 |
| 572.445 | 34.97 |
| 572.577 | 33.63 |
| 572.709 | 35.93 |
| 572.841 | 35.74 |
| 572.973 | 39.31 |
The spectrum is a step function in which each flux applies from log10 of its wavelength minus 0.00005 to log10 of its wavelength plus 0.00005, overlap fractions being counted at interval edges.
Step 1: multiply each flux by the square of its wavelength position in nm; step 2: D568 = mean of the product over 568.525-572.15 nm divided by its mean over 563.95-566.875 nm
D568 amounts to 1.06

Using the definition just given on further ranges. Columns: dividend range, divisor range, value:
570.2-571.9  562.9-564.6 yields 0.91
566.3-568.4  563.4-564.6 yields 0.89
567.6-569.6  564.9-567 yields 1.18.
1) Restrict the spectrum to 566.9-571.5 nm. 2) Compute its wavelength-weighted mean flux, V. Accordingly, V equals 37.6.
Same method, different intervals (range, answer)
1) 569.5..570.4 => 37.7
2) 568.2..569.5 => 42.8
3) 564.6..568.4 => 35.8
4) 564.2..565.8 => 37.2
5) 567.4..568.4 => 37.6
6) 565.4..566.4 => 34.6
